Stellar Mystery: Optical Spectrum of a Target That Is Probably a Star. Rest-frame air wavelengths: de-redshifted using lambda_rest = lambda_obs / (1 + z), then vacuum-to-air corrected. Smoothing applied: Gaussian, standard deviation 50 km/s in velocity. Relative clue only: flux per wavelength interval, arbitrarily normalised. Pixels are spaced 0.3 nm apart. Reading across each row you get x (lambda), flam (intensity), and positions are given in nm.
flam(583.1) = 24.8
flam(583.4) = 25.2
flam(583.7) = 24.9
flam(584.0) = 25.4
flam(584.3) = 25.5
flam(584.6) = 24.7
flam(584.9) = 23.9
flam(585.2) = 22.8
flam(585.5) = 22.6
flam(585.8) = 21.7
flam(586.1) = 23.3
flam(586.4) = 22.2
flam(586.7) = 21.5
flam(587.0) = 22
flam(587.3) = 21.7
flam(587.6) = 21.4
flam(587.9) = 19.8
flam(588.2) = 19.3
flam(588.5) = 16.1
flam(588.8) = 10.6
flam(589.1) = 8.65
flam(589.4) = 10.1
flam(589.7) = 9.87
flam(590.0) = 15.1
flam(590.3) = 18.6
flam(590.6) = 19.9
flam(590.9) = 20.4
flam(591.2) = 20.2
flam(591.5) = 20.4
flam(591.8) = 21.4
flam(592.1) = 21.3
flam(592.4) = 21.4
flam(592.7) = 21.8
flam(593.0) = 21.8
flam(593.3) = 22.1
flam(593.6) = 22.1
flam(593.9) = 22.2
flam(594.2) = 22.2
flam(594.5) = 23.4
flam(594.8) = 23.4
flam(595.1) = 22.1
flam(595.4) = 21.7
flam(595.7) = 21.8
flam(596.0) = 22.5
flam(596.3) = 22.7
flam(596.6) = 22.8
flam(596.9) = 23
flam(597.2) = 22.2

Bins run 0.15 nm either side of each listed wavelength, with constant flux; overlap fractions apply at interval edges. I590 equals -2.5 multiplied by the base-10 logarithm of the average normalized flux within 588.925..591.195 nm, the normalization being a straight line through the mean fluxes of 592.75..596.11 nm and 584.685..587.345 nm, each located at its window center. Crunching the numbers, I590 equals 0.44 mag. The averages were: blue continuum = 22.5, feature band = 15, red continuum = 22.3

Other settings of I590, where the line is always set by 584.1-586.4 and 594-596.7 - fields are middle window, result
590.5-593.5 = 0.084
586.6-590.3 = 0.378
